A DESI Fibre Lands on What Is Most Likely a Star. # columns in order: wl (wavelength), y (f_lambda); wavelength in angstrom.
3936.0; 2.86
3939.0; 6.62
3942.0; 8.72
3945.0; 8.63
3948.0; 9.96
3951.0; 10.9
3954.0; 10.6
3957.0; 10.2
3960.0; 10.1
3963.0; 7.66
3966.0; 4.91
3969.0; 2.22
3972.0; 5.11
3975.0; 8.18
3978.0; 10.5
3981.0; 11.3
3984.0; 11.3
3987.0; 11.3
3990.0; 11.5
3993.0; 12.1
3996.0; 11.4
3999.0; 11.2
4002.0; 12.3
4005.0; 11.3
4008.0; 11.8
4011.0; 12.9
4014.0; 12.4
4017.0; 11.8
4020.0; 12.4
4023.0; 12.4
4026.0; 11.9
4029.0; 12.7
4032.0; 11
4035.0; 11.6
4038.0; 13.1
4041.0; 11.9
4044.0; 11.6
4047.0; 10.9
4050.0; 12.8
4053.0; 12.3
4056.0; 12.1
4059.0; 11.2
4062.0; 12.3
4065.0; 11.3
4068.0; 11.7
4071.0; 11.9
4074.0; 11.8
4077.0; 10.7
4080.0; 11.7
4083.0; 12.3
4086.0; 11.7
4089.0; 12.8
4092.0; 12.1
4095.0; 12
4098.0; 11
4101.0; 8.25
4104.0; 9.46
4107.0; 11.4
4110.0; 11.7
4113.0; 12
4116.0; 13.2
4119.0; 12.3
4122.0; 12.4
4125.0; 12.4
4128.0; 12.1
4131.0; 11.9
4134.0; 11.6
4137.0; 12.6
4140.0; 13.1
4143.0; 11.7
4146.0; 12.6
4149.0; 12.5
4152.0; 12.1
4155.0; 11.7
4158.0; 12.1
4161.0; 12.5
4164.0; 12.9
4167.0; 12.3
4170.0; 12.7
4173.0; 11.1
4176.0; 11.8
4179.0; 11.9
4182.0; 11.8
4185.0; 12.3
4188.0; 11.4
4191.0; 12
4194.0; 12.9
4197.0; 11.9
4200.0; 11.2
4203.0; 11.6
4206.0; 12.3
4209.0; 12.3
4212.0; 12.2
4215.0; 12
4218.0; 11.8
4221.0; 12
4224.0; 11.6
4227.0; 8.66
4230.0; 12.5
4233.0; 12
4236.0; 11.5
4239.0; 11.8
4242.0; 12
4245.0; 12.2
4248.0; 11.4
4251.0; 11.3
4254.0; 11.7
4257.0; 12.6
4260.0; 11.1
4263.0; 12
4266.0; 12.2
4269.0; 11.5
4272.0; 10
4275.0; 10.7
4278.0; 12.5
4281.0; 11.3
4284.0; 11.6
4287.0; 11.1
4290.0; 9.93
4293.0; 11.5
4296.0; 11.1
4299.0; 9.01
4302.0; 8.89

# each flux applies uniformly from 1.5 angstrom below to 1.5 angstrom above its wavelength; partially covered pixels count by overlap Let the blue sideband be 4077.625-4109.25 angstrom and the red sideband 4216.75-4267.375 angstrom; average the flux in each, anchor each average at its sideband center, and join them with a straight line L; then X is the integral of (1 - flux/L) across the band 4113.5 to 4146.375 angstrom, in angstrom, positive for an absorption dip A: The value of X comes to -2.8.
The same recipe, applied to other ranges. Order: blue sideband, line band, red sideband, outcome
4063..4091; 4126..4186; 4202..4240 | -2.15 angstrom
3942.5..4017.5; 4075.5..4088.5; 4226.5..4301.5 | -1.49 angstrom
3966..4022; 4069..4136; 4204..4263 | -3.80 angstrom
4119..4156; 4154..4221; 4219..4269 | -0.39 angstrom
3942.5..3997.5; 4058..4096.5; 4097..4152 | -2.69 angstrom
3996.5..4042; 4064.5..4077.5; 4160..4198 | 0.55 angstrom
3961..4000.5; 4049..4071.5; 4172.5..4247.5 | -4.19 angstrom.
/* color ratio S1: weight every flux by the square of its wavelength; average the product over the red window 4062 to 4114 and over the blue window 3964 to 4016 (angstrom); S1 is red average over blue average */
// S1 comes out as 1.19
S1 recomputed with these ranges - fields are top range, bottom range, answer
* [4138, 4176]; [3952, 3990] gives 1.53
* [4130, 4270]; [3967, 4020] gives 1.25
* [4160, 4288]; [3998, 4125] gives 1.08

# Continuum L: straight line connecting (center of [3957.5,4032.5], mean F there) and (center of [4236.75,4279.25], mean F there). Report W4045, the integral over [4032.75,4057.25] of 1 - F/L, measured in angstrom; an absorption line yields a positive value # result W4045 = -3.0 angstrom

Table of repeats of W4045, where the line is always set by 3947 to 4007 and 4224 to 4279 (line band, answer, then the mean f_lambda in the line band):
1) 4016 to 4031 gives -3.3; 12.2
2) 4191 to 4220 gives -2.1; 12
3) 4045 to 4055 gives -1.7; 12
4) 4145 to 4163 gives -2.3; 12.3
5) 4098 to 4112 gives 0.3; 10.4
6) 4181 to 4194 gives -1.0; 12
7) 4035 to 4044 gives -1.8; 12.2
